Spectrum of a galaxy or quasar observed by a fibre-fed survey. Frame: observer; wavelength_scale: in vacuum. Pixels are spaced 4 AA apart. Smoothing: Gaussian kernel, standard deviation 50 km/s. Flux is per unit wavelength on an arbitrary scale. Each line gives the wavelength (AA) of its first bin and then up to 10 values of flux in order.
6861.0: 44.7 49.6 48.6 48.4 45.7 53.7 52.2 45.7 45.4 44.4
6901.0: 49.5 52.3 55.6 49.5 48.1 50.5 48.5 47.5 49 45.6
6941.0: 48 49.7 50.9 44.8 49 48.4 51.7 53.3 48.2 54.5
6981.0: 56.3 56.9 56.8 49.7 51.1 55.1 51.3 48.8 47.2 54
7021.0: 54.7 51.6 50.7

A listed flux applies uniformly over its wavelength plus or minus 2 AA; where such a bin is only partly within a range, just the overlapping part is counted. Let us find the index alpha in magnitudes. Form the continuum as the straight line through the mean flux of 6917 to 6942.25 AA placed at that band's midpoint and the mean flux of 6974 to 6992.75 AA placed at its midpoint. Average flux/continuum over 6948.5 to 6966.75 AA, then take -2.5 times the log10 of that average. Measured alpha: 0.065 mag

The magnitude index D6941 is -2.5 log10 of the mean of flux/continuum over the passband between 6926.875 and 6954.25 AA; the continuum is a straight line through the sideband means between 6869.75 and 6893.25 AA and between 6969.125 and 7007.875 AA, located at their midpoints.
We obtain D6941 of 0.070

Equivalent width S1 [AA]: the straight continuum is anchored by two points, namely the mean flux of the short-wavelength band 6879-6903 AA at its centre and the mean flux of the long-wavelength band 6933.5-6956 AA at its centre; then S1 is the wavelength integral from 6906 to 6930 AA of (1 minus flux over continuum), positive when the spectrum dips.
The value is -1.0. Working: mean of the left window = 48.5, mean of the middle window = 50.1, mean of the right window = 47.9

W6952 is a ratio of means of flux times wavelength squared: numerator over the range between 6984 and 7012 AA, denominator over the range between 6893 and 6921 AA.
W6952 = 1.1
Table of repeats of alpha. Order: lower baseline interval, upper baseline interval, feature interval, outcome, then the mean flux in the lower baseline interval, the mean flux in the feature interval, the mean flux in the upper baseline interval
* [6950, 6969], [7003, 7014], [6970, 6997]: -0.09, 49.1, 53.5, 49.3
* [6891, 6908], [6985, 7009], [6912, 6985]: 0.02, 48.4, 49.8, 52.8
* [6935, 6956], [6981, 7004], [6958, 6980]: -0.01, 47.9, 51.4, 54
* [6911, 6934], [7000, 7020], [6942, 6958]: 0.02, 48.8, 48.5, 51.3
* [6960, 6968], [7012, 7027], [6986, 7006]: -0.03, 50.7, 53.1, 52.2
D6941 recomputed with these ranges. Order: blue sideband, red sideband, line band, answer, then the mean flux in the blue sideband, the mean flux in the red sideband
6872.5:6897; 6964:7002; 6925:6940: 0.07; 48.2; 53.4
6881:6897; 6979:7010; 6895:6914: -0.03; 48.1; 53.4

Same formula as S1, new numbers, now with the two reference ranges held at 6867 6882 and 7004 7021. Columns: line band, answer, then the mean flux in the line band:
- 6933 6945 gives 0.5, 47.6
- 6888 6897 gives 0.7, 45.3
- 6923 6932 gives 0.3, 48.1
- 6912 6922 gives 0.0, 49.2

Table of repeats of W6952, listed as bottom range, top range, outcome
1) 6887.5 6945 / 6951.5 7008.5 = 1.09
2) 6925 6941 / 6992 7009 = 1.10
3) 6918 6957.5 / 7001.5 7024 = 1.09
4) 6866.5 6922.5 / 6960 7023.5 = 1.09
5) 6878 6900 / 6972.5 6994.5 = 1.16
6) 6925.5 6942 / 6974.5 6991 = 1.19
